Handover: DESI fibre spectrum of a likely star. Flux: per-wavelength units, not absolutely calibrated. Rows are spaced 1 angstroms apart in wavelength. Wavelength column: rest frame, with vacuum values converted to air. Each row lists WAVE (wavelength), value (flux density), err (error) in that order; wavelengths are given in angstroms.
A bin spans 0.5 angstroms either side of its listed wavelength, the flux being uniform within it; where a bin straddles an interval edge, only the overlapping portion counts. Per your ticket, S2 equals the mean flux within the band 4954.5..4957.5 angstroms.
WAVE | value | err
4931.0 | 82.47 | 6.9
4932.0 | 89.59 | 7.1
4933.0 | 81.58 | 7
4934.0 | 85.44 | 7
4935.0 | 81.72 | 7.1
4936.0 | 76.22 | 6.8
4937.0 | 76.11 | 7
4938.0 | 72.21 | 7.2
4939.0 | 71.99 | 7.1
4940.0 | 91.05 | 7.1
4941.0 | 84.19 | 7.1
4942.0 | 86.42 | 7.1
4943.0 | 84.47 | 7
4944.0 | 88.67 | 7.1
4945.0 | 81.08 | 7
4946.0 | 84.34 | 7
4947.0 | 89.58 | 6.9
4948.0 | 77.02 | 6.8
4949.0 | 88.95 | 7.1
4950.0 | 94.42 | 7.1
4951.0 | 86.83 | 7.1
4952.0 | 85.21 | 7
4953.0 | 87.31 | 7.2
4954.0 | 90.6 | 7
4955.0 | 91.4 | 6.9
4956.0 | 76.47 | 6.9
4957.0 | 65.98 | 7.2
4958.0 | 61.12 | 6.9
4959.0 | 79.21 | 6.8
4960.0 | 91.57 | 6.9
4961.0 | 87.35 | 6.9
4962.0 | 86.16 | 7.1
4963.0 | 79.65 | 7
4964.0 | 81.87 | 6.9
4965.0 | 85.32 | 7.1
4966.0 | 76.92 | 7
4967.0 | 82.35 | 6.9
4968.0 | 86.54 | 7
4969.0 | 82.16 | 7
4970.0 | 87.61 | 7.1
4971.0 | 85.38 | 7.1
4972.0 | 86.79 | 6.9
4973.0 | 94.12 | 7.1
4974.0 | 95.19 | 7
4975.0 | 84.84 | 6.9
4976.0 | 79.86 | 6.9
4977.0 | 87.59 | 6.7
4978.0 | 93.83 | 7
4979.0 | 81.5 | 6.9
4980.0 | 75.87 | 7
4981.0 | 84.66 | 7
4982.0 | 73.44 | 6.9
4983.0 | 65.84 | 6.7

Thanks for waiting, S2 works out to 78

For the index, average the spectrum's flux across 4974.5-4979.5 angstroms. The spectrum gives 85.5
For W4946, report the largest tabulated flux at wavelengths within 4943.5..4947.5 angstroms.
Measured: 89.58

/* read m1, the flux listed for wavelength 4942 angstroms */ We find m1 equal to 86.42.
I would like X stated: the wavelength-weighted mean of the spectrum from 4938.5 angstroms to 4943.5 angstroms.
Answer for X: 83.6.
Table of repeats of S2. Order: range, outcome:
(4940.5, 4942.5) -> 85.3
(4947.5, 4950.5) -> 86.8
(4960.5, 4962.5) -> 86.8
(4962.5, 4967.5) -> 81.2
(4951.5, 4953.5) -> 86.3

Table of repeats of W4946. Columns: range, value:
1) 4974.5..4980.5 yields 93.83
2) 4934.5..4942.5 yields 91.05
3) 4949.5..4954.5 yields 94.42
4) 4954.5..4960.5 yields 91.57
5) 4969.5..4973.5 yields 94.12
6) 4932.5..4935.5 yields 85.44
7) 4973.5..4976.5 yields 95.19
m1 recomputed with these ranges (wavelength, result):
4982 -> 73.44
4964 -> 81.87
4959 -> 79.21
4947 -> 89.58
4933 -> 81.58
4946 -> 84.34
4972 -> 86.79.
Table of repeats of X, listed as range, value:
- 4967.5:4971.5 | 85.4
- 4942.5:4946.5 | 84.6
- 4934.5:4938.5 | 76.6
